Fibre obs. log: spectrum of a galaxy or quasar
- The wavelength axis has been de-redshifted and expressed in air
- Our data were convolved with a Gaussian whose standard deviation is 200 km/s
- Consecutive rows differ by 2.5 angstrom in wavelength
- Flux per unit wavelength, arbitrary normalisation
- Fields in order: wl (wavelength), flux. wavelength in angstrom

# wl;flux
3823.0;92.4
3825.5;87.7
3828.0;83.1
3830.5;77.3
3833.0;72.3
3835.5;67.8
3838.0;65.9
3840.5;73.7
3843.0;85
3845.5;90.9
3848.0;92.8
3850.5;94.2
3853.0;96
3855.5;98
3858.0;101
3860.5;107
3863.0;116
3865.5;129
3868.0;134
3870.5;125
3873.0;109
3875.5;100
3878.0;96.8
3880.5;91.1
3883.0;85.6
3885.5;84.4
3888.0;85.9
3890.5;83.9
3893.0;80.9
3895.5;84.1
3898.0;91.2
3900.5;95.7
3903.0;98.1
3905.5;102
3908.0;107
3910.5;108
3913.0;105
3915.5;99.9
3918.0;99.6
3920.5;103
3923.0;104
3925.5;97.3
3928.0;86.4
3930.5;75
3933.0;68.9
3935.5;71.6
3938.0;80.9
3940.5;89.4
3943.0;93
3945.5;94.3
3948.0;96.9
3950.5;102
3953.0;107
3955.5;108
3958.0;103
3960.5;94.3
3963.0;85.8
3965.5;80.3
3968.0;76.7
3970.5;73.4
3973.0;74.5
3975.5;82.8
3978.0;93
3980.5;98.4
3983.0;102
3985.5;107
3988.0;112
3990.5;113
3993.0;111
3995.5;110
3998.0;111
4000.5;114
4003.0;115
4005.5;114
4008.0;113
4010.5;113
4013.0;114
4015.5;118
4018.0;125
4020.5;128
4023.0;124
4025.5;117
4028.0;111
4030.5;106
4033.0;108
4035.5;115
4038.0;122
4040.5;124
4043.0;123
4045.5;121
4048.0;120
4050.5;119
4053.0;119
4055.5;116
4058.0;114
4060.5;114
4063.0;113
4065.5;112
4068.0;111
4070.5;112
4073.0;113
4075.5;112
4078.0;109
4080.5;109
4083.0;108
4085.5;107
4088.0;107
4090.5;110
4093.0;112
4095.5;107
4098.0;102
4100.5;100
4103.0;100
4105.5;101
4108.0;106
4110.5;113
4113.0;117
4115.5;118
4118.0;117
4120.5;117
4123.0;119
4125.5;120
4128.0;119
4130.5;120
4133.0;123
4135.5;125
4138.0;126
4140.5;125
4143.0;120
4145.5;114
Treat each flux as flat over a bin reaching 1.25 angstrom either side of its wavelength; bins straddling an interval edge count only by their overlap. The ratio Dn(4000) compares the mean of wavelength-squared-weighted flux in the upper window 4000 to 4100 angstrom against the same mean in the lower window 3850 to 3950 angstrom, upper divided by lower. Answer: 1.3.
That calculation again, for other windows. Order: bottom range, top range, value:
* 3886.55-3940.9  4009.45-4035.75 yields 1.34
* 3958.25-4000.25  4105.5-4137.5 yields 1.31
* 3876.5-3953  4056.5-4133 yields 1.32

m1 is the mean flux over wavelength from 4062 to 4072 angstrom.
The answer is 112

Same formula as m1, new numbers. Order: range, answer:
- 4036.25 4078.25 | 116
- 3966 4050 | 109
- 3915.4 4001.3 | 94.7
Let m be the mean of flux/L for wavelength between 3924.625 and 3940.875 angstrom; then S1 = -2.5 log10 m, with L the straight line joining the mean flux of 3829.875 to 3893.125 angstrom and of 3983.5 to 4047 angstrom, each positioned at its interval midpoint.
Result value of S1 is 0.278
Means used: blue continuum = 94.4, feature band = 80.6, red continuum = 115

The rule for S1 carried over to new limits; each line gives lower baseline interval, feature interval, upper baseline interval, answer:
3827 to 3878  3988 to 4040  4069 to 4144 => -0.08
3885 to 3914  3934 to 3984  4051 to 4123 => 0.10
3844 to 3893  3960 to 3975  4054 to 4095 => 0.30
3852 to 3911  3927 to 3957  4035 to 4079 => 0.18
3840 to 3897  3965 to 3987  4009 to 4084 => 0.23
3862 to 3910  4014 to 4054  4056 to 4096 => -0.10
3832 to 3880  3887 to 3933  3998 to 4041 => 0.11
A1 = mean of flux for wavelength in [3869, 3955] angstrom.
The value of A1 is 94.4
